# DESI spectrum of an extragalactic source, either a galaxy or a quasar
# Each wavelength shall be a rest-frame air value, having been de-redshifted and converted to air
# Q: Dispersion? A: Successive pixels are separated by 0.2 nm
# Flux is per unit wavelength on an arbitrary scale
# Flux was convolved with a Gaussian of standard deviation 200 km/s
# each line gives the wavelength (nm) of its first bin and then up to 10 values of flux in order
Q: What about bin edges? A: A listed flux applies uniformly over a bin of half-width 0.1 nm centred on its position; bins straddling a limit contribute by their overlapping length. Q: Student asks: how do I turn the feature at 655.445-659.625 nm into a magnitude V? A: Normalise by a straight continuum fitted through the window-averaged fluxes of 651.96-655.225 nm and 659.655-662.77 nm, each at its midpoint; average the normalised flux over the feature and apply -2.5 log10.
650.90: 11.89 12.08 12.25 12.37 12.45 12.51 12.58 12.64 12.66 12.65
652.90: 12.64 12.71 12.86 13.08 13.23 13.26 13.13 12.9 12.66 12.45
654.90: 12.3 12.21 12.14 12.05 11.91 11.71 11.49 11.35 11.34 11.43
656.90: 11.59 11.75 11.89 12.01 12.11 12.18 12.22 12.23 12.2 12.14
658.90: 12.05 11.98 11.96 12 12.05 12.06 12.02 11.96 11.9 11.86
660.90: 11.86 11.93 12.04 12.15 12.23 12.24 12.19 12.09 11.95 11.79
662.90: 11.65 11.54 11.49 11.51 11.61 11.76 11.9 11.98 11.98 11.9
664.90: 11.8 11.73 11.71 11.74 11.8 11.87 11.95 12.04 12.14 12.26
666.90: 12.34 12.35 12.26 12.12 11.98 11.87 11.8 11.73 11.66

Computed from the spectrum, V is 0.04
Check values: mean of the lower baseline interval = 12.7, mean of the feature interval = 11.9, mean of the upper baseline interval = 12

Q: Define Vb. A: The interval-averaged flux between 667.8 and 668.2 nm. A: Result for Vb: 11.8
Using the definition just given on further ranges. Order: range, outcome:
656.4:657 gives 11.5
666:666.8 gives 12.1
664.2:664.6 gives 12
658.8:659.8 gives 12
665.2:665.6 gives 11.7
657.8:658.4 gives 12.2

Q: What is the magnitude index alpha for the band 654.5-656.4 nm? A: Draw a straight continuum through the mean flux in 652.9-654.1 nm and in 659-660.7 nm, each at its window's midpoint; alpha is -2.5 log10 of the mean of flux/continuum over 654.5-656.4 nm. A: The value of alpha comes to 0.06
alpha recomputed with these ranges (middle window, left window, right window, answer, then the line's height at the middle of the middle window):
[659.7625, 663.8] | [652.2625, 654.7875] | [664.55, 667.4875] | 0.03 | 12.3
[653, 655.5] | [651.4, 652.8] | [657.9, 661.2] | -0.03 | 12.4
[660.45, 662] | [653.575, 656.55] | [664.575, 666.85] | 0.00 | 12.1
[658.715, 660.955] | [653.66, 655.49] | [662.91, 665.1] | 0.01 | 12.1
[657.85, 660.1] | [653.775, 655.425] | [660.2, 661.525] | 0.01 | 12.2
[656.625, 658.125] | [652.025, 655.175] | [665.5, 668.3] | 0.06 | 12.5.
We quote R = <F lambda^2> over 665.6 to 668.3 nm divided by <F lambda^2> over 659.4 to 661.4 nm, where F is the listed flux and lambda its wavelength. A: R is 1.0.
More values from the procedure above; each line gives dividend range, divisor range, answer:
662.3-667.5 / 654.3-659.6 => 1.02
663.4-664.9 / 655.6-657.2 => 1.04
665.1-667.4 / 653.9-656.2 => 1.01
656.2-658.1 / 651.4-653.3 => 0.95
